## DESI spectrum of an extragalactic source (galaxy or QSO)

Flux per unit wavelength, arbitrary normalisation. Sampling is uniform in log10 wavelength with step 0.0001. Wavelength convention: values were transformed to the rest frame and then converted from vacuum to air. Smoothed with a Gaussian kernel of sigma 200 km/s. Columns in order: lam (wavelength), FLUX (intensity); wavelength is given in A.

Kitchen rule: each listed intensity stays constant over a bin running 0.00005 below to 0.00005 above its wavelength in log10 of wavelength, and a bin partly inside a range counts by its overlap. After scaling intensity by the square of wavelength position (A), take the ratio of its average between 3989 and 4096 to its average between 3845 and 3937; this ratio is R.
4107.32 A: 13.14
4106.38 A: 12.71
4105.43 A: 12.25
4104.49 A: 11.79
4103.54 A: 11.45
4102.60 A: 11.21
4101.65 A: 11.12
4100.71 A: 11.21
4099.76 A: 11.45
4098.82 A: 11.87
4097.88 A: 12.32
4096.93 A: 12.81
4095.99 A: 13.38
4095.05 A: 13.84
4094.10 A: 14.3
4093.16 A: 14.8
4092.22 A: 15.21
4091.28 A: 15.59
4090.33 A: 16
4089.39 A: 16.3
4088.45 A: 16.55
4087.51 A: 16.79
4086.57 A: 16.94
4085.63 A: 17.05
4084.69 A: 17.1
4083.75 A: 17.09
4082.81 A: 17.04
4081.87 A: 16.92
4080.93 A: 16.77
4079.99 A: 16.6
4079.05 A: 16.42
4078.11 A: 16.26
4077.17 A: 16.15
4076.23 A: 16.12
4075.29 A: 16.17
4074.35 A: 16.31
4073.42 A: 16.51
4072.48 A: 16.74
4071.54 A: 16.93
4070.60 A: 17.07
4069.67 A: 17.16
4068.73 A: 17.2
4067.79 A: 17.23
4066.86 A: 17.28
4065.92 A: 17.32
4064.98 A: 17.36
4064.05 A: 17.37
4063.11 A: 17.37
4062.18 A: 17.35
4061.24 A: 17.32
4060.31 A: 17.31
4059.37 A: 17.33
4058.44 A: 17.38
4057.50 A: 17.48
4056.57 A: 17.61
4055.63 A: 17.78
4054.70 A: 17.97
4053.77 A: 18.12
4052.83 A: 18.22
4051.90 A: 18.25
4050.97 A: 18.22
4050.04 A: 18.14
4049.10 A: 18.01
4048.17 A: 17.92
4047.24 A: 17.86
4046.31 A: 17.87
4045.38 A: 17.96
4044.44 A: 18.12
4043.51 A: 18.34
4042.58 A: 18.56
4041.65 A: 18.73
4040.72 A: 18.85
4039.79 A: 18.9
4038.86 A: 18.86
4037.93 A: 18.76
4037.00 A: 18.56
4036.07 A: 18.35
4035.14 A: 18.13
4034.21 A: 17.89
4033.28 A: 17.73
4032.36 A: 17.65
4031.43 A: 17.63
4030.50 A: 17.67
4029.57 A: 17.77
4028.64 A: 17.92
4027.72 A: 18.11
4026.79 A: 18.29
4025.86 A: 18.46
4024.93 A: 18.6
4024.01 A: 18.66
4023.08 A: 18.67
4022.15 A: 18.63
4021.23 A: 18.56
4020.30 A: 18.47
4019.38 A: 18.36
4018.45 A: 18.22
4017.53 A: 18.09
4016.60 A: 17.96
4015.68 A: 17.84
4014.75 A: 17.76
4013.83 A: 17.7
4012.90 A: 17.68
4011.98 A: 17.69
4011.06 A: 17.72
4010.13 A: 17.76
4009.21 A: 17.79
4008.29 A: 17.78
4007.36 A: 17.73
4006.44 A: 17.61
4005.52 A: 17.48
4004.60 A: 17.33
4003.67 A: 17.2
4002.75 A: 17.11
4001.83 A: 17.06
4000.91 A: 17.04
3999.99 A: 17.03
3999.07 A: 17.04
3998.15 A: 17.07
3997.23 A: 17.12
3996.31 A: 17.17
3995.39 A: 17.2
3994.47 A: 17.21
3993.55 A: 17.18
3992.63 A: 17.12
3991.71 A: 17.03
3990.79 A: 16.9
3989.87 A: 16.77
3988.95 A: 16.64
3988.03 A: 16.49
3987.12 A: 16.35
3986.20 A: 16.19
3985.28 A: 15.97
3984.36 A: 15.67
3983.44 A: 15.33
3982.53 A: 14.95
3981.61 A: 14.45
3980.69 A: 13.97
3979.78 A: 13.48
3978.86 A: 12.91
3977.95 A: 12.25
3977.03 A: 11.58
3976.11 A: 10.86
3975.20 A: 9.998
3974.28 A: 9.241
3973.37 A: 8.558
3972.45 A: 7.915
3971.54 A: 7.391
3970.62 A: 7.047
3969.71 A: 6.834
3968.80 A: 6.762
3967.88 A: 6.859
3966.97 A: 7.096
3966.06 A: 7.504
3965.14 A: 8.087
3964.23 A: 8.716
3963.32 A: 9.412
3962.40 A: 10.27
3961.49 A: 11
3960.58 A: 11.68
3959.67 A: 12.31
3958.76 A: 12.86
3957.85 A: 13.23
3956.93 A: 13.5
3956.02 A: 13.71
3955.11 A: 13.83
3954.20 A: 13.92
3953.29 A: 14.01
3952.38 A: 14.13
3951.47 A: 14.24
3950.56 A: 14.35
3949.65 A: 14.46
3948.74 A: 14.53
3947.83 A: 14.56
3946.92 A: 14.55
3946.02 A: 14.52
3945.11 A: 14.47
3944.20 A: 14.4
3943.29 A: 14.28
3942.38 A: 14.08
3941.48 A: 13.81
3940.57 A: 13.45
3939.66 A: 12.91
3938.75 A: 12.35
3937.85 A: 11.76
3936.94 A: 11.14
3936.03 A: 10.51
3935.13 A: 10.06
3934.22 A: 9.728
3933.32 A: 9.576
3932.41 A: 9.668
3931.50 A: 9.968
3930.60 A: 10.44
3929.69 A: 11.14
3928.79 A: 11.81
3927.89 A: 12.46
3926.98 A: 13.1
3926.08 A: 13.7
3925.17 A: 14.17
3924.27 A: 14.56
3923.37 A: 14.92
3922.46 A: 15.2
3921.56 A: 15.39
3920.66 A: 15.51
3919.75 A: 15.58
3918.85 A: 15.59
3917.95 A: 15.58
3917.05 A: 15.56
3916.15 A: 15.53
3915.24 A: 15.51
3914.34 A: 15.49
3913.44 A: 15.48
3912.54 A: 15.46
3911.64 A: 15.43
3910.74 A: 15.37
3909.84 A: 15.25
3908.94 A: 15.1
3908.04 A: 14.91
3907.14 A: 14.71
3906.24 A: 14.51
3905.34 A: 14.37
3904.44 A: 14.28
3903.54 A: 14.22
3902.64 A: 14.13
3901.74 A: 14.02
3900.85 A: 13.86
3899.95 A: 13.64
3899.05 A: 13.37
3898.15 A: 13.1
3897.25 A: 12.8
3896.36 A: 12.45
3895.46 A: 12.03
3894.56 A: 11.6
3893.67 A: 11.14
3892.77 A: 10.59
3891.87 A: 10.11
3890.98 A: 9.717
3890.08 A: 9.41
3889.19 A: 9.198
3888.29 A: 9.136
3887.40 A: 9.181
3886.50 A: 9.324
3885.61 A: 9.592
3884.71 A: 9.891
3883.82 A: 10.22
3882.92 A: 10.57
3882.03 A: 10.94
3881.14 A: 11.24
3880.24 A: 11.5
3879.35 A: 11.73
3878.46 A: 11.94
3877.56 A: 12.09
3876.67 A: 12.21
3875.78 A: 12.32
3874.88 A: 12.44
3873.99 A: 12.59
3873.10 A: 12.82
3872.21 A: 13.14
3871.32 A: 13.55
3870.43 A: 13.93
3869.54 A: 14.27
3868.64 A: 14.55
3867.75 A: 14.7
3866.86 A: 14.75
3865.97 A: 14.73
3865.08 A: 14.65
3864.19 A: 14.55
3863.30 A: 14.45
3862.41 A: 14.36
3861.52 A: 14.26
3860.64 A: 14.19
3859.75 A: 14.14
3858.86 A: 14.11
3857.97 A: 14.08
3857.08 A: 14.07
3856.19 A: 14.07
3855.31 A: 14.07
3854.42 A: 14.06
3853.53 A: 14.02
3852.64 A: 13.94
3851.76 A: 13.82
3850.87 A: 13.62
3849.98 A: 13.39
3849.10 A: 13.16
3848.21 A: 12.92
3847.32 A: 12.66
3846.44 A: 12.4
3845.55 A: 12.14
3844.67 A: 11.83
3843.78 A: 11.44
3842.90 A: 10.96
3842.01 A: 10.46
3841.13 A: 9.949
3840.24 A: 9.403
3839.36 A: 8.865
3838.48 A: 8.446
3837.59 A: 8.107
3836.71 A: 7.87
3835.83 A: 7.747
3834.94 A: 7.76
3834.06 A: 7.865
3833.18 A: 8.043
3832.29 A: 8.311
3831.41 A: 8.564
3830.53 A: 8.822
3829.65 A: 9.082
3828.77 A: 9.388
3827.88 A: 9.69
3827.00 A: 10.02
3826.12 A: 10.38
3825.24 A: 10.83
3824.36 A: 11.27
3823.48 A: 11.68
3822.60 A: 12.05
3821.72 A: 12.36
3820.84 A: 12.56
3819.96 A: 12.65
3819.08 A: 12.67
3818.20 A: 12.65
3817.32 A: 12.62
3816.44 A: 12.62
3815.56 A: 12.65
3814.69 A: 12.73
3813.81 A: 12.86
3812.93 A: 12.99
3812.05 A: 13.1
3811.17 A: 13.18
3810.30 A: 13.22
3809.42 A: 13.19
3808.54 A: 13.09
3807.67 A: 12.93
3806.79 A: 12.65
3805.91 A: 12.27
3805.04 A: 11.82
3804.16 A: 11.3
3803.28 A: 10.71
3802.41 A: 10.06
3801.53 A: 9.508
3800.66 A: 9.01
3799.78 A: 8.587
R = 1.44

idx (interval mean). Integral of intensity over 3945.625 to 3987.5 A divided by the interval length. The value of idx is 12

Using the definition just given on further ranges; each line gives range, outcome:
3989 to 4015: 17.3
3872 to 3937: 12.7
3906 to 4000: 13.3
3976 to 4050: 17.3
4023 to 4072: 17.9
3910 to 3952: 13.6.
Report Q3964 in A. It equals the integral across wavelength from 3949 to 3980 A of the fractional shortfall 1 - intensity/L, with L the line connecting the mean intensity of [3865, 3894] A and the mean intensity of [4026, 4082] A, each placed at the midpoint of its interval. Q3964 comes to 7.8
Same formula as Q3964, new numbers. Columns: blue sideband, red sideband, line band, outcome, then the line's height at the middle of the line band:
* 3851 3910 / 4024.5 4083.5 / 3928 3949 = 3.1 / 14.4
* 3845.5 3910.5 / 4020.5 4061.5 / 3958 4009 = 8.5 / 16.3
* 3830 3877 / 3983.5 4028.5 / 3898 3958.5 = 4.1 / 14.8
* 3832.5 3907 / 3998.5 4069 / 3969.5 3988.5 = 4.4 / 16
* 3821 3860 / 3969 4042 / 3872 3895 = 2.9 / 12.5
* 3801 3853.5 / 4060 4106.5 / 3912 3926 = -2.7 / 12.8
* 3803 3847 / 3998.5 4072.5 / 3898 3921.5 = -1.9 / 13.8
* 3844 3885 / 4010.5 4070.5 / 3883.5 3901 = 3.7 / 13.9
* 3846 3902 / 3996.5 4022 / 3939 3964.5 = 3.6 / 15.5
